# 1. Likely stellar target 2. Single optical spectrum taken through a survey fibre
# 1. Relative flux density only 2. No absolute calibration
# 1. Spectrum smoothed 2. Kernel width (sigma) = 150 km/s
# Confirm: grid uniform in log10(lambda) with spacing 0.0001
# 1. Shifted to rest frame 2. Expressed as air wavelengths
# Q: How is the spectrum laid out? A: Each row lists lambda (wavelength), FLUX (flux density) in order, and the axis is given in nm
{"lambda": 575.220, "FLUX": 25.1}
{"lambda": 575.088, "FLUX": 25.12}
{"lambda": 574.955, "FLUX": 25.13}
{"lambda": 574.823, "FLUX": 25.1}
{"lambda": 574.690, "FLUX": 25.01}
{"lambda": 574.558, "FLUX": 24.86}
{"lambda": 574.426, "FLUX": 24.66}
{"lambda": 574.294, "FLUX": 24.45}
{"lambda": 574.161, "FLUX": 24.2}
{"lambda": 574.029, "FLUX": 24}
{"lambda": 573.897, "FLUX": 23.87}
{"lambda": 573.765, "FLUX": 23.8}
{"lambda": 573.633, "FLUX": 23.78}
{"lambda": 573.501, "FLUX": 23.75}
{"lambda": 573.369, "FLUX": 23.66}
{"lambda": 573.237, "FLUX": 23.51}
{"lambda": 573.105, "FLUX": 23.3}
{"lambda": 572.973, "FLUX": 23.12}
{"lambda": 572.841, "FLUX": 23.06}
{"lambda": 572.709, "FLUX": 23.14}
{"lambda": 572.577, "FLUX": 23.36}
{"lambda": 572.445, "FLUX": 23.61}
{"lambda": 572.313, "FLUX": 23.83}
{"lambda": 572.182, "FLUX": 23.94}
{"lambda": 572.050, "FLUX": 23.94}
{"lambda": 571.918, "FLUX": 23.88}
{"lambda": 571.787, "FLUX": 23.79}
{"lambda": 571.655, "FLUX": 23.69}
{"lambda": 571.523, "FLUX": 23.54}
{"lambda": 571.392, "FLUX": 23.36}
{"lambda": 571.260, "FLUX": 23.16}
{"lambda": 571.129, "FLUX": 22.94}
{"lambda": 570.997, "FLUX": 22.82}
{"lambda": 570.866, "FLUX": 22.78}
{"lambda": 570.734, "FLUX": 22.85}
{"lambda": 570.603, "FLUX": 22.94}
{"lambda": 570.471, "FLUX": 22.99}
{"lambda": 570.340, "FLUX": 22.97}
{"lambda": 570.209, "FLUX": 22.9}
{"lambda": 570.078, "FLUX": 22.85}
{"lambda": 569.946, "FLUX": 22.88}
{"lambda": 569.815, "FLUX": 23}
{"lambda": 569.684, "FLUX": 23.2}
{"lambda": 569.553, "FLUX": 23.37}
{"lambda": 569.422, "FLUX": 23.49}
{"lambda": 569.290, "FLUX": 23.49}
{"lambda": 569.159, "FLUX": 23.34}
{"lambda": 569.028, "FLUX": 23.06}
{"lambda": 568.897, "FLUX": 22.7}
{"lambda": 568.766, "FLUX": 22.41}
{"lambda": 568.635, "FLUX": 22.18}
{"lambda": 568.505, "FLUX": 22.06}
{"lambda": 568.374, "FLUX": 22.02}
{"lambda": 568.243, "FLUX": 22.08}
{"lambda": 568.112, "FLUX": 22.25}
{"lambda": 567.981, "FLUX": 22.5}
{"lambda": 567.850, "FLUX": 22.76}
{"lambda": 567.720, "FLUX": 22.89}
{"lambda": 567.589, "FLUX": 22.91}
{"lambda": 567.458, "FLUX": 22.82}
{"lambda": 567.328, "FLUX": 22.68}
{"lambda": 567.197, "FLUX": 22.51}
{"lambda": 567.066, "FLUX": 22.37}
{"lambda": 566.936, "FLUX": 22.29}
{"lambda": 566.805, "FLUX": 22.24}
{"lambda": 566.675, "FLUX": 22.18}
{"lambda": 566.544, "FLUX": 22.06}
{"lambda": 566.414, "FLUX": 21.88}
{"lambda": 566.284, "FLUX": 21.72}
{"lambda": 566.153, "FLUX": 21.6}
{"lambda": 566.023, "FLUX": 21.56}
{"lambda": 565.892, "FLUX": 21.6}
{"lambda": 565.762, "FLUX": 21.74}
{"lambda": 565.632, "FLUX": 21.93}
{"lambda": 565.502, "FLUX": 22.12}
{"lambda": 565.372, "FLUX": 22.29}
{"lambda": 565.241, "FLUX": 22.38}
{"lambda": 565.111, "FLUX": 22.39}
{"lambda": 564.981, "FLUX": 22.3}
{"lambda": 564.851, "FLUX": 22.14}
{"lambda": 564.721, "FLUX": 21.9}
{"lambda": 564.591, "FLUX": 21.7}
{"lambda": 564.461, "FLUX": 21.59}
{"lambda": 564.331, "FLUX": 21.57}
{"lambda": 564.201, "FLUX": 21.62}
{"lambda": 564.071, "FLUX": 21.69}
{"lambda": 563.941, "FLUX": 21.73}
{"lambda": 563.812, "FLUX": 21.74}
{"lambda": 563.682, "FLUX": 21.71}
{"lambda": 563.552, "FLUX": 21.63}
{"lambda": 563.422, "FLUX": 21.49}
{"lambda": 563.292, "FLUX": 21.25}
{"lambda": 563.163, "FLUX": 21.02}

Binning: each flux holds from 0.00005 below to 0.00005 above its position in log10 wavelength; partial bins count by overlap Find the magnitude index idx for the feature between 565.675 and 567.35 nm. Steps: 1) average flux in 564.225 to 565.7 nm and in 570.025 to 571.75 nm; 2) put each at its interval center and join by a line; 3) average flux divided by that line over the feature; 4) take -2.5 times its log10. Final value 0.01 mag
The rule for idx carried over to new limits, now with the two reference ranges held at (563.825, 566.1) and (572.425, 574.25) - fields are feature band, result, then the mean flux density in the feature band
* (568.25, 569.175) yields 0.01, 22.5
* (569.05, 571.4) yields 0.00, 23.1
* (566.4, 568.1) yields -0.01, 22.5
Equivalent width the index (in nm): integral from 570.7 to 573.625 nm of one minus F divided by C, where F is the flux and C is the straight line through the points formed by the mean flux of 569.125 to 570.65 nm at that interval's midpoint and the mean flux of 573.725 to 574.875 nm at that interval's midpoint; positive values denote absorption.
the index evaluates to 0.05 nm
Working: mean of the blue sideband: 23.1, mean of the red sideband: 24.4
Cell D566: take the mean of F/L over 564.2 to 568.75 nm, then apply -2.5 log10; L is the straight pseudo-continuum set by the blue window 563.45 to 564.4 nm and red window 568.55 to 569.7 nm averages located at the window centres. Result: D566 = 0.008 mag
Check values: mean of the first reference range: 21.7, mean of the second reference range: 23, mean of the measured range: 22.2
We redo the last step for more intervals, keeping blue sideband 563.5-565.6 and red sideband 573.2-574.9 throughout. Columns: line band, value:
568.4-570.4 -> 0.01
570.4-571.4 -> 0.02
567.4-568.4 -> 0.01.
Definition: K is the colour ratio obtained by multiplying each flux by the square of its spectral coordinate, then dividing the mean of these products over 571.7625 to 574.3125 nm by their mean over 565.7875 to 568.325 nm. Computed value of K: 1.09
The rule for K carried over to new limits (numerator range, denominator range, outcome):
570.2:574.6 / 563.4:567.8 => 1.09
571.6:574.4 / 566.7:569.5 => 1.07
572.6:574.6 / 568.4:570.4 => 1.05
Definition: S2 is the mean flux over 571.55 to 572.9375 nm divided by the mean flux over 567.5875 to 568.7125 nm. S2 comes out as 1.05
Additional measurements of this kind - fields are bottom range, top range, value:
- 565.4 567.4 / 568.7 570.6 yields 1.04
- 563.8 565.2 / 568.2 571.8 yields 1.05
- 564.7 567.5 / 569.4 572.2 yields 1.05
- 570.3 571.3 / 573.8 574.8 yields 1.07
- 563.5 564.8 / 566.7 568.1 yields 1.04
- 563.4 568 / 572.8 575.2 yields 1.10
